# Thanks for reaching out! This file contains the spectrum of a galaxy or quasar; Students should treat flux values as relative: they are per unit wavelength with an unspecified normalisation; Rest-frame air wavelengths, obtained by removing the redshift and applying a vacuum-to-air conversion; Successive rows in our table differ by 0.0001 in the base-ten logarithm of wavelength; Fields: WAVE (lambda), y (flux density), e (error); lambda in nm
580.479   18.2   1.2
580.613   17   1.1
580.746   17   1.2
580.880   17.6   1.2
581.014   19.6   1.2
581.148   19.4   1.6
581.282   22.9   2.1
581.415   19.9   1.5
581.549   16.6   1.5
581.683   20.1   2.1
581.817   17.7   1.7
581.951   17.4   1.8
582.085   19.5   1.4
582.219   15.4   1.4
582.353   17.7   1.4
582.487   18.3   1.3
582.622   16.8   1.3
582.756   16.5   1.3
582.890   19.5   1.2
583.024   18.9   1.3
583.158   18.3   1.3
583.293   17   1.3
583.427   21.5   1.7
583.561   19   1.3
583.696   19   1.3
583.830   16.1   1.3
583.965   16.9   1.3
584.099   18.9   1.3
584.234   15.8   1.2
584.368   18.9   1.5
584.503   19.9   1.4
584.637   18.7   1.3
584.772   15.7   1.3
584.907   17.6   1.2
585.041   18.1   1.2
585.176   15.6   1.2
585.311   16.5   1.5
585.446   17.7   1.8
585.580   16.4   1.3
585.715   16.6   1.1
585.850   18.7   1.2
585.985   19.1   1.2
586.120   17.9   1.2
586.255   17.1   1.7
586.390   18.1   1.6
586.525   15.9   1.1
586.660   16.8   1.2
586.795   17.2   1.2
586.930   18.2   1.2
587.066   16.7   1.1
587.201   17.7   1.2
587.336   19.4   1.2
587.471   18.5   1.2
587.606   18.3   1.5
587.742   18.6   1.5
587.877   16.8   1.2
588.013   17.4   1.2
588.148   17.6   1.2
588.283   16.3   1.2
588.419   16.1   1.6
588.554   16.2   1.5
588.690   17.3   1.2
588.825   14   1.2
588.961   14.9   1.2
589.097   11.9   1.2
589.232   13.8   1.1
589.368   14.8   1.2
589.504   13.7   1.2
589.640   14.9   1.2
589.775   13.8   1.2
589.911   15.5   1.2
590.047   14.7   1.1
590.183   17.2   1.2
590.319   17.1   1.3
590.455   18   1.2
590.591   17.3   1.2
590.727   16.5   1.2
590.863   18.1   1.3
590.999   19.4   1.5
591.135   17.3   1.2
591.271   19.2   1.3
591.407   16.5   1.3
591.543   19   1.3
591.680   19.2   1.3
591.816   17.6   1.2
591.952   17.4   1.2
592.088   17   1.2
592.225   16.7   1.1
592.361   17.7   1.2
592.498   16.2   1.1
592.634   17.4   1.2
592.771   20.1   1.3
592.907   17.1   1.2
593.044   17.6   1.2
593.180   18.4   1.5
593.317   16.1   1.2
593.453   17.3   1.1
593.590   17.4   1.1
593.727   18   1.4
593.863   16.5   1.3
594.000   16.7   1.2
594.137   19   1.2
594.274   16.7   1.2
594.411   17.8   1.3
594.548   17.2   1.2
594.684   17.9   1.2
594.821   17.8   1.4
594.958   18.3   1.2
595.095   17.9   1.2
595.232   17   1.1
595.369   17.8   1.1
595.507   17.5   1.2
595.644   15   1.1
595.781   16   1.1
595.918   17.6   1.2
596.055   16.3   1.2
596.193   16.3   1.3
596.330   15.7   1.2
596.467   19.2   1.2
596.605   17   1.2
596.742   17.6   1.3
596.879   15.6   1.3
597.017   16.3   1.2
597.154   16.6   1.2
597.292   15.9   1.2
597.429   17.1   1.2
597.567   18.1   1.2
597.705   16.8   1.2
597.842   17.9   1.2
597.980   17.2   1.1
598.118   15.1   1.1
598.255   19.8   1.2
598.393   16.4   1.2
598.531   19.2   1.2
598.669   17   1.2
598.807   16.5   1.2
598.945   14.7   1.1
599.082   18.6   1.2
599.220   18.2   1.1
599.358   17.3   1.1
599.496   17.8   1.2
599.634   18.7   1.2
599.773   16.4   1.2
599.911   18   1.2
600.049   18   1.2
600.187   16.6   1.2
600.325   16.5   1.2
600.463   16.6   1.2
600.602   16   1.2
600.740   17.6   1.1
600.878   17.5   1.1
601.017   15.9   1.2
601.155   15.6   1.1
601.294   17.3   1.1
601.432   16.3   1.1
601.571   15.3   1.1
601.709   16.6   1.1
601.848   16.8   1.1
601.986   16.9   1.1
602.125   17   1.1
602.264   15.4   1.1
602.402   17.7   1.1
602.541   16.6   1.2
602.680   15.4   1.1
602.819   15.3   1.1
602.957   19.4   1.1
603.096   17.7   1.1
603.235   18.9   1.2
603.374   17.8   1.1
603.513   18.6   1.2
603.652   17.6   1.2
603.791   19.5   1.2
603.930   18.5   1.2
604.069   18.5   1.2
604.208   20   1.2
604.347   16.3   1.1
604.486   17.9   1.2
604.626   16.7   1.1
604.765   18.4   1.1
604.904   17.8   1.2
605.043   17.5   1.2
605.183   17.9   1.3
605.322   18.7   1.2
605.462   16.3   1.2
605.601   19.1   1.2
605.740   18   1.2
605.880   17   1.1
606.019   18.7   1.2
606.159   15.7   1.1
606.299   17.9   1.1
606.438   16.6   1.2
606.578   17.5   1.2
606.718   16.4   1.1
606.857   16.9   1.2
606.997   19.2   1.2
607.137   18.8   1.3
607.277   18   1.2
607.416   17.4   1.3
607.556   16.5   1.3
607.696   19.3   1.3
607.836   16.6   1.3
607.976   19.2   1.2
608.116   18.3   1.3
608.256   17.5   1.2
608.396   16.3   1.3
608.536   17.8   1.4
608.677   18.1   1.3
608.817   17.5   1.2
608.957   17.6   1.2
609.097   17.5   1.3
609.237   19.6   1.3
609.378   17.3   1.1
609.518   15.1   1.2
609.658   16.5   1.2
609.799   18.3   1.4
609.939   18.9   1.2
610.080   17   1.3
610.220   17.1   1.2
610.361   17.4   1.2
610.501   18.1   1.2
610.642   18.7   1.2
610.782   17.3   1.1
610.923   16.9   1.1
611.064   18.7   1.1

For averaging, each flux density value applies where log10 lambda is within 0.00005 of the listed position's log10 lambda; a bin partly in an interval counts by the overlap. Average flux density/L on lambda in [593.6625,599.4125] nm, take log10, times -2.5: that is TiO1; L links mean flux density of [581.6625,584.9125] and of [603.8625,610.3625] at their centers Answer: 0.04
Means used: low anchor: 18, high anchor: 17.7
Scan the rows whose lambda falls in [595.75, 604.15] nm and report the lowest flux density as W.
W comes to 14.7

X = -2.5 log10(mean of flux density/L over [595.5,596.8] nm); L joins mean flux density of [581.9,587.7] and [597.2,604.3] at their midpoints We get 0.04 mag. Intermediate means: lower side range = 17.8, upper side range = 17.3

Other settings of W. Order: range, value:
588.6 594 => 11.9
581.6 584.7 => 15.4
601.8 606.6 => 15.3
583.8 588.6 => 15.6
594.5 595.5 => 17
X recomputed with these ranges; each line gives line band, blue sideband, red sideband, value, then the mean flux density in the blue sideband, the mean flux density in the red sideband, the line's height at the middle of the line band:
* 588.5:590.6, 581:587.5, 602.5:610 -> 0.175 mag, 18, 17.7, 17.9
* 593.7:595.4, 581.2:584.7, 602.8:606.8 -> 0.031 mag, 18.4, 17.8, 18.1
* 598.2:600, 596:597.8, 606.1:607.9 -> -0.038 mag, 16.8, 17.5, 17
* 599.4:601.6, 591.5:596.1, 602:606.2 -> 0.043 mag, 17.4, 17.7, 17.6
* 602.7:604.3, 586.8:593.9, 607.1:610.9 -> -0.047 mag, 16.9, 17.7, 17.5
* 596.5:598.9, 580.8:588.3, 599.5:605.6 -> 0.027 mag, 17.9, 17.3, 17.5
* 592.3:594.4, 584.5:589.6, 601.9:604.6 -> -0.022 mag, 16.8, 17.6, 17.1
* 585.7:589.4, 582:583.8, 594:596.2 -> 0.061 mag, 18.2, 17.3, 17.8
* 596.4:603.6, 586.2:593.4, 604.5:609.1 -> 0.018 mag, 16.9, 17.7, 17.4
